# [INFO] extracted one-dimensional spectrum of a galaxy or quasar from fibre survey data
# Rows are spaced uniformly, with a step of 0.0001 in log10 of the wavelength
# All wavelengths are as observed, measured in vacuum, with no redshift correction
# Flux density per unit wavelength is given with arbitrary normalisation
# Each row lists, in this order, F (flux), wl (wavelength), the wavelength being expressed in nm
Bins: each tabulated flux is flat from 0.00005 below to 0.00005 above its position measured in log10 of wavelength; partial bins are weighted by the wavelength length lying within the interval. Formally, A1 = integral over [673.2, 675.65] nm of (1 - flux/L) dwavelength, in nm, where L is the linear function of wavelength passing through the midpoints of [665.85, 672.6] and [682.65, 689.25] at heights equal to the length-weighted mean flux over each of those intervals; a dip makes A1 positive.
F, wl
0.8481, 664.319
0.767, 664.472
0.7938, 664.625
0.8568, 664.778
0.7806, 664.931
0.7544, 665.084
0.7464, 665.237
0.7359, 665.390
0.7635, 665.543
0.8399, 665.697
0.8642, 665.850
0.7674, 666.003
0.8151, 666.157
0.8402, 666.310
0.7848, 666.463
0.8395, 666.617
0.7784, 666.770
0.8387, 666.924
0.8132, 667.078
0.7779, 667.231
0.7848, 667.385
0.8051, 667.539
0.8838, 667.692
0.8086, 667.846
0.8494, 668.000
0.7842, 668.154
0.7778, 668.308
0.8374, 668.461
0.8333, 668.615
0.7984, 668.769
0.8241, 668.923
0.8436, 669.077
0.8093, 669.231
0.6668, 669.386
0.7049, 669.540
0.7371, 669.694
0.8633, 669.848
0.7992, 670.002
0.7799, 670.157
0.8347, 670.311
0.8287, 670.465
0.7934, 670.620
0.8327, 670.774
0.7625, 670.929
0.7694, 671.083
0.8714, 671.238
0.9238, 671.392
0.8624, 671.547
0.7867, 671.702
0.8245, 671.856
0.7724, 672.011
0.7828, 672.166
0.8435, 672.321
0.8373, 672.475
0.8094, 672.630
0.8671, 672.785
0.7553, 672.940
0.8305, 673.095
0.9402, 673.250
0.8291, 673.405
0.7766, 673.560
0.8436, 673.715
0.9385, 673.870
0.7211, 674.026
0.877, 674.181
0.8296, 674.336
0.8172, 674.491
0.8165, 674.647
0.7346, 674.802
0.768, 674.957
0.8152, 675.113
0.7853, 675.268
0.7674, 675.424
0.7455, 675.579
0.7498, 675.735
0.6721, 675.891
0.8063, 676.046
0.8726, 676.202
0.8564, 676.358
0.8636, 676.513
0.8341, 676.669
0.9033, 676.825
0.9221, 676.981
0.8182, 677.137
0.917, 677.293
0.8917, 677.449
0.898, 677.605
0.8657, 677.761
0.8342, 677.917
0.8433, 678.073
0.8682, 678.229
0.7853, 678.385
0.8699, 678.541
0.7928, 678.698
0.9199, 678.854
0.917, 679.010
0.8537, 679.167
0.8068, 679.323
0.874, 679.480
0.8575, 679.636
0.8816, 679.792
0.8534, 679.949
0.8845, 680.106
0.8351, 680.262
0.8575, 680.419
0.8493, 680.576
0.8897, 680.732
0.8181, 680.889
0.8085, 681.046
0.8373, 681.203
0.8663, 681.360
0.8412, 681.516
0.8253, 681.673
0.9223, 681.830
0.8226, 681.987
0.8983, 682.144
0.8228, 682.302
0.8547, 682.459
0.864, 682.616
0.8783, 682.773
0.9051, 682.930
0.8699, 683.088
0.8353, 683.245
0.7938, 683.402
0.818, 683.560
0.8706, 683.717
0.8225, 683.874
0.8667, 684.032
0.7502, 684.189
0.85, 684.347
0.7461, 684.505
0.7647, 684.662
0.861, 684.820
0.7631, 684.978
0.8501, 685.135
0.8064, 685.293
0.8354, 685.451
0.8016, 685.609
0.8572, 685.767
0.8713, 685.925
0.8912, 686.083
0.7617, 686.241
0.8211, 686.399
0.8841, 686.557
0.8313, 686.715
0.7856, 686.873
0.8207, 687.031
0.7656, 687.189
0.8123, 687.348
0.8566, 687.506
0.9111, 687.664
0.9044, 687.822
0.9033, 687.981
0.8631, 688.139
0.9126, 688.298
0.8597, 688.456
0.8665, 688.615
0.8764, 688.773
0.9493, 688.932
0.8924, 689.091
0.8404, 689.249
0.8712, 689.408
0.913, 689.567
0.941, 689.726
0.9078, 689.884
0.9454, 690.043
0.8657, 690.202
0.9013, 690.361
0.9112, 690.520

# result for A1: 0.03 nm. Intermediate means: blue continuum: 0.809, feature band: 0.812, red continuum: 0.844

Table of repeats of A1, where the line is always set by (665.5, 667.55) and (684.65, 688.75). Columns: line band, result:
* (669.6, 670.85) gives 0.012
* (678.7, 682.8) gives -0.124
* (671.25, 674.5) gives -0.054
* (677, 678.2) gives -0.061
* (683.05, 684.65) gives 0.037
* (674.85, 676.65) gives 0.071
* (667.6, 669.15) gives -0.023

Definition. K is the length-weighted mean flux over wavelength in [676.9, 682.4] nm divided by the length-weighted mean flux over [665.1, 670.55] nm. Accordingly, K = 1.07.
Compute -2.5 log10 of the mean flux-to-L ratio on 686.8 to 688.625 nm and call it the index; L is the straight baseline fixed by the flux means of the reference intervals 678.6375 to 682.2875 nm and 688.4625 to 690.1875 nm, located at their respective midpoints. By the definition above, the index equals 0.04 mag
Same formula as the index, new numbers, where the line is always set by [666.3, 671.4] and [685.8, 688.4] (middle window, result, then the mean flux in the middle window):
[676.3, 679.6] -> -0.05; 0.864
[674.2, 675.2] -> 0.02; 0.802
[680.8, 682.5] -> -0.01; 0.847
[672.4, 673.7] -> -0.02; 0.831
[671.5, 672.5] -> 0.00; 0.813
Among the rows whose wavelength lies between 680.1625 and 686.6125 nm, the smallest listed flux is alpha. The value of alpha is 0.7461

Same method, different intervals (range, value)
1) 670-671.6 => 0.7625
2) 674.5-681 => 0.6721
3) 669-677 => 0.6668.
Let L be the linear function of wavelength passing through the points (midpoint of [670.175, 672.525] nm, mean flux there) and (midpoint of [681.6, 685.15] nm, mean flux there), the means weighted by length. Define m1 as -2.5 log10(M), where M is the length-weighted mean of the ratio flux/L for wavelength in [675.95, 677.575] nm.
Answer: -0.05 mag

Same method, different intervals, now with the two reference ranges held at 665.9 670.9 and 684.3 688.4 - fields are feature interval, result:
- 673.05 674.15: -0.04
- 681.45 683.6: -0.03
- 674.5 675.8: 0.06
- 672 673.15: 0.00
